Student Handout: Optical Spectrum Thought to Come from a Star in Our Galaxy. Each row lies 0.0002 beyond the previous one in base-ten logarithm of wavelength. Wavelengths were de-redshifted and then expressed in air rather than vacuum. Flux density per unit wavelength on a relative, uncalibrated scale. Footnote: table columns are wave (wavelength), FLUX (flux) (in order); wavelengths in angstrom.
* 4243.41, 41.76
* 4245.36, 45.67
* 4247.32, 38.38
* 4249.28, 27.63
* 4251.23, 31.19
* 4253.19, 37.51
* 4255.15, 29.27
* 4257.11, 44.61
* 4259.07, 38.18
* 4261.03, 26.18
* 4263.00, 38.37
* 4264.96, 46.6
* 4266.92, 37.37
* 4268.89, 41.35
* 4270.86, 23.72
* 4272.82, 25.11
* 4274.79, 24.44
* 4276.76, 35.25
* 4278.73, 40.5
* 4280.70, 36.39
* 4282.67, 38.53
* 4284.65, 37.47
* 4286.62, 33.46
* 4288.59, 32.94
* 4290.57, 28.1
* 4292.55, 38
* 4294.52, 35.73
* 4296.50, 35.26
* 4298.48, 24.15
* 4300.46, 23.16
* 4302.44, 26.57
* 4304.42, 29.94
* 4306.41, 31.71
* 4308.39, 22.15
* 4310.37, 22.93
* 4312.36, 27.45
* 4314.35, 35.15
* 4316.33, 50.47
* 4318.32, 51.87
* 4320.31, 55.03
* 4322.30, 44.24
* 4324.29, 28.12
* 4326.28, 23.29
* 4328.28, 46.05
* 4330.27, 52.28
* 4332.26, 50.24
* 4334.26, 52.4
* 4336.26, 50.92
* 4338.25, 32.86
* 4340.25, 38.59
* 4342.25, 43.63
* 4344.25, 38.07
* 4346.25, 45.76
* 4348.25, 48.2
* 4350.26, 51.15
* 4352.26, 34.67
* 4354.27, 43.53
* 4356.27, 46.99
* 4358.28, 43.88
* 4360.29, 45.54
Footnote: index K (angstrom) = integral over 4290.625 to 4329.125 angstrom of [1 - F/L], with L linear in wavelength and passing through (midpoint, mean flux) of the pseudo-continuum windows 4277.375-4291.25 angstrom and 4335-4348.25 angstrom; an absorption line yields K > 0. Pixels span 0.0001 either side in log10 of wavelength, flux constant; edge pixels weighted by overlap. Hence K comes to 4.54 angstrom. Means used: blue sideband 35.5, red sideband 42.4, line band 34.1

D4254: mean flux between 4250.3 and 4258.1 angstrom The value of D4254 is 35.7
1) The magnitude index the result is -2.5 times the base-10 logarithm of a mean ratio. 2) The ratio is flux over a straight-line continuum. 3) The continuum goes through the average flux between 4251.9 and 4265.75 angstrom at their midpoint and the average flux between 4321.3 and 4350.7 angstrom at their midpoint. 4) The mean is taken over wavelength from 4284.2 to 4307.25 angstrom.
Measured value 0.26 mag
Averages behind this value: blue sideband 37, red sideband 42.9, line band 31.2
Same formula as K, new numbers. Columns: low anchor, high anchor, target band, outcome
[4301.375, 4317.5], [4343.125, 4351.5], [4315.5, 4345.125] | -4.09 angstrom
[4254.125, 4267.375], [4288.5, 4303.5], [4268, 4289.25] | 0.05 angstrom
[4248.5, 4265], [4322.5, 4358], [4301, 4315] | 4.27 angstrom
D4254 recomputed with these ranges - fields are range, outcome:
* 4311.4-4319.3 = 41.3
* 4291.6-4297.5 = 36.3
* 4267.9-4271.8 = 32.6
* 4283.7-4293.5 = 34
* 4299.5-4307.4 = 27.9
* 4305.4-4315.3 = 27.8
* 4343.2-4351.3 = 45.7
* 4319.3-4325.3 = 42.4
